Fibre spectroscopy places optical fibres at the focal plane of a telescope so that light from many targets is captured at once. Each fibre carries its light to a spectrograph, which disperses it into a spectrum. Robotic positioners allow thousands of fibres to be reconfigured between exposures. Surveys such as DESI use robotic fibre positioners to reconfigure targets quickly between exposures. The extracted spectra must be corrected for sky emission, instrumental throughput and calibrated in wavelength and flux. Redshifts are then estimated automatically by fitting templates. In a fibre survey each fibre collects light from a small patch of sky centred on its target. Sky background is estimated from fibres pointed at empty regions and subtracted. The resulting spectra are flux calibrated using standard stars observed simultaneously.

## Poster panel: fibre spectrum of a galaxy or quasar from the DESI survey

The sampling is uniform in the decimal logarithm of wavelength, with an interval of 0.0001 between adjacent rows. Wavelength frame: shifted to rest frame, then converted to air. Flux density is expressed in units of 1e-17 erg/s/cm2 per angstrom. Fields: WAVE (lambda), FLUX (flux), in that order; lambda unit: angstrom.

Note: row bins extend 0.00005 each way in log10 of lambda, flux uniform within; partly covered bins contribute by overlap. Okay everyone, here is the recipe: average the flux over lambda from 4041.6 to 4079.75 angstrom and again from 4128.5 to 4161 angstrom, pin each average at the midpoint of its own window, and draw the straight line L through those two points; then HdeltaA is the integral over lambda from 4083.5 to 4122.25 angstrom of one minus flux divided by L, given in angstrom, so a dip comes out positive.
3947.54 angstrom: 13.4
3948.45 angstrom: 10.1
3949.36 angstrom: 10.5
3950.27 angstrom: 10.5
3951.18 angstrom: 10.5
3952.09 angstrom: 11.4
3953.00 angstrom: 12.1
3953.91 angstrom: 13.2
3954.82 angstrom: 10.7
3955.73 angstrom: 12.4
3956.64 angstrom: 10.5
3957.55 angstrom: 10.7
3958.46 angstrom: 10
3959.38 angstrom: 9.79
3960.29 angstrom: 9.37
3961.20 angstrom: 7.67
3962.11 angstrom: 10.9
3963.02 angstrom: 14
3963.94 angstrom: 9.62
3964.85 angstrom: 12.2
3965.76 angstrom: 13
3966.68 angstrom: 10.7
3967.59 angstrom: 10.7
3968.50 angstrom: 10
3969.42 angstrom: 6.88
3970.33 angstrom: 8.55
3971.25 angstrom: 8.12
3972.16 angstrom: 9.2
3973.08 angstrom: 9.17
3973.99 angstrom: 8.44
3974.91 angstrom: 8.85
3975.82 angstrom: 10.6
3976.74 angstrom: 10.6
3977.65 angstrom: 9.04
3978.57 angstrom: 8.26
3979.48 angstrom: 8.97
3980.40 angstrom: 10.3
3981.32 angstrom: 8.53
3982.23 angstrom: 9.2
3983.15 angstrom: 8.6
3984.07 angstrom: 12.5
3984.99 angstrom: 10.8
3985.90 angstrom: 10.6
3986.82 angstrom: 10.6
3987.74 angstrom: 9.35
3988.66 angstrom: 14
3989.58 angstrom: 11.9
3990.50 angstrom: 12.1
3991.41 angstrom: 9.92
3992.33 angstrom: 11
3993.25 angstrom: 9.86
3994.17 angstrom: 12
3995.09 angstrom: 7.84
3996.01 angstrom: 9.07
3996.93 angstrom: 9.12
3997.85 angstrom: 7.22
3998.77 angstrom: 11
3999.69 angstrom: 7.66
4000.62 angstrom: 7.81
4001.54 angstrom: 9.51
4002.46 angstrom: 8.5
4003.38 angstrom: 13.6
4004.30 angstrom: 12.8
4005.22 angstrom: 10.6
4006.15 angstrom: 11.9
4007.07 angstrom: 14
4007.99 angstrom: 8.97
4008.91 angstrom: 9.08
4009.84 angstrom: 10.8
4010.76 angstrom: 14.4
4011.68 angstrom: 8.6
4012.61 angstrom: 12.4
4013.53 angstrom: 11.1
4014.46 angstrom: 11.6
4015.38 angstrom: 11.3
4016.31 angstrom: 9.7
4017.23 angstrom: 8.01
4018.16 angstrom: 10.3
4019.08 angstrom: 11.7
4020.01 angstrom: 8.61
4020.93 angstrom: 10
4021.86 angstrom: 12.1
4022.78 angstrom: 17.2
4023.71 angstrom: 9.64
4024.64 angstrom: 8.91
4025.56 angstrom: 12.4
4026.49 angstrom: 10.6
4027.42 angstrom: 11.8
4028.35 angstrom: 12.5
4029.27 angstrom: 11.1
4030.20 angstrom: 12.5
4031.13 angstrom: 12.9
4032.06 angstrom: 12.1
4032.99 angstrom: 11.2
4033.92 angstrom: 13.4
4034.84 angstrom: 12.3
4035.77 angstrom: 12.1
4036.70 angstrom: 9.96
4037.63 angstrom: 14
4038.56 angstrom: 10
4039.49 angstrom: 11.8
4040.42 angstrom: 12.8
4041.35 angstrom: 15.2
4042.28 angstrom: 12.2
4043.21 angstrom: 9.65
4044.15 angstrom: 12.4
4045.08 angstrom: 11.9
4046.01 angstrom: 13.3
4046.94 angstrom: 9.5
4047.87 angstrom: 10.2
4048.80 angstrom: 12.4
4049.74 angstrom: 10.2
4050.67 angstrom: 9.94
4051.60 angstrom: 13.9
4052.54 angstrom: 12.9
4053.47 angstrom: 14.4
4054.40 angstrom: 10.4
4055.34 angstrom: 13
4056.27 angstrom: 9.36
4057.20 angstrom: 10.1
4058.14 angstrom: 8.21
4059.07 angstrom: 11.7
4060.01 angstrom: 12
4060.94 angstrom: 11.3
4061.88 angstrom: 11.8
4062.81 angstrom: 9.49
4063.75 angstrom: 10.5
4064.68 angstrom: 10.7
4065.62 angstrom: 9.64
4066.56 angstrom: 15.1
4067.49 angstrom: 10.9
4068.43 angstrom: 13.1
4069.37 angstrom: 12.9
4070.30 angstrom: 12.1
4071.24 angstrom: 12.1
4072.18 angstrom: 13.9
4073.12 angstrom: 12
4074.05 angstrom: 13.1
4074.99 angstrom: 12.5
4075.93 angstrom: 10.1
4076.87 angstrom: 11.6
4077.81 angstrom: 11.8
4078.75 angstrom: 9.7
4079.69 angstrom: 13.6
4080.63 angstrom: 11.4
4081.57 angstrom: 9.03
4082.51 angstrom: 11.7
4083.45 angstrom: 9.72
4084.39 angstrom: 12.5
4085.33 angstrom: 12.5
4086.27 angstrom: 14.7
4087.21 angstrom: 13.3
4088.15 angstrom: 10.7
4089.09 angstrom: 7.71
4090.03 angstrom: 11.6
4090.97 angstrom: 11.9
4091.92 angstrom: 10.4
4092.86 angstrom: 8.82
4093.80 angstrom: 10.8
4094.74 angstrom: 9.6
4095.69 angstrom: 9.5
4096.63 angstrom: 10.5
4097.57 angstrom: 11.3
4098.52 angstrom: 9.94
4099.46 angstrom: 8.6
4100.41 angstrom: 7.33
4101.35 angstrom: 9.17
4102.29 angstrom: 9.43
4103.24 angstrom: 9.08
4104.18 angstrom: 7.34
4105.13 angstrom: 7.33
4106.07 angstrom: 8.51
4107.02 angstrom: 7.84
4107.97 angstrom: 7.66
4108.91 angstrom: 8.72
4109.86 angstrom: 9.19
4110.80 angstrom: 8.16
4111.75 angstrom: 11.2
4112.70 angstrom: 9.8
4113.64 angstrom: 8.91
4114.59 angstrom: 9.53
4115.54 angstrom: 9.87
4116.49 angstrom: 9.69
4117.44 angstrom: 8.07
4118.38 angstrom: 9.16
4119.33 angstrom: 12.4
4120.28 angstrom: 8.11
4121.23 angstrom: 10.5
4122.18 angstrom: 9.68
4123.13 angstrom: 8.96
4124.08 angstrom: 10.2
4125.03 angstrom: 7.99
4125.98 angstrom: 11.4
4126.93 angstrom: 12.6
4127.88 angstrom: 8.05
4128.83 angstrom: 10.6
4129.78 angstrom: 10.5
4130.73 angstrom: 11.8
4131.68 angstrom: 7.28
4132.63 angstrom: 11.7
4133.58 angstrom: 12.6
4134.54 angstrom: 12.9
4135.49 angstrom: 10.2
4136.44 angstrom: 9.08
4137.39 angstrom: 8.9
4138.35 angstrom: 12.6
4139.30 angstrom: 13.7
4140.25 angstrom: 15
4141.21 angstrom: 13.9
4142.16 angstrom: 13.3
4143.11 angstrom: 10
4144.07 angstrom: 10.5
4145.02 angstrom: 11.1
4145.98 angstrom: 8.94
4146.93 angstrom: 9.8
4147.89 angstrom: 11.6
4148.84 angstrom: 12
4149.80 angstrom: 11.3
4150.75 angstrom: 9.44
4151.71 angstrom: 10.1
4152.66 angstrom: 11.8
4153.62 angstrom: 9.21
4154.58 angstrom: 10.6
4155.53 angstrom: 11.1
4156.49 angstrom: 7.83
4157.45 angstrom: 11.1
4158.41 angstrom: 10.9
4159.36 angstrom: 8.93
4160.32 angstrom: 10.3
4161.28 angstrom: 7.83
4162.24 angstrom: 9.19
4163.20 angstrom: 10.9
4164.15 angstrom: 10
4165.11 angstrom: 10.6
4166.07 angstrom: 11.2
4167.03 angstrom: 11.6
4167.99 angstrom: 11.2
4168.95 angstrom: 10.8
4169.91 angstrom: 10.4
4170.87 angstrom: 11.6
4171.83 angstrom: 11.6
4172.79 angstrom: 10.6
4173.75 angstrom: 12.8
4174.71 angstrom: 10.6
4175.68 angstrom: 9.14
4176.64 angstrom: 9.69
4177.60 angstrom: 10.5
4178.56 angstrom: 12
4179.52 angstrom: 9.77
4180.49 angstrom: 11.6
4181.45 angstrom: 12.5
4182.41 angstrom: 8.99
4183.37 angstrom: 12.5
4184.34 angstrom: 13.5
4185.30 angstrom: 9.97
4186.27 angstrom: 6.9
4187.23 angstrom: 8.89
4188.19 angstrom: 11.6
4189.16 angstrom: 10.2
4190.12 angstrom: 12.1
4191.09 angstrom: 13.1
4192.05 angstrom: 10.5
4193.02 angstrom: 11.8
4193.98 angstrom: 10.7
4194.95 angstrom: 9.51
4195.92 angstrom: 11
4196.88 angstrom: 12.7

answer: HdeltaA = 5.0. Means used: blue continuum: 11.6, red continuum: 10.9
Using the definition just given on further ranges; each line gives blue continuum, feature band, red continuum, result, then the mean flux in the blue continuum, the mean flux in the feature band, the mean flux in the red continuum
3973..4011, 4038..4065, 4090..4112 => -4.9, 10.2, 11.4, 9.26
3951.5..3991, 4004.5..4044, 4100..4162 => -4.8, 10.3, 11.5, 10.1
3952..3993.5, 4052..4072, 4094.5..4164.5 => -2.7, 10.3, 11.6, 10.1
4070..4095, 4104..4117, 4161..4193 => 2.7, 11.5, 8.87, 10.8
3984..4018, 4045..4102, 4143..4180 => -3.7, 10.5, 11.2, 10.5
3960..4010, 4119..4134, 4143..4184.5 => 0.4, 10.1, 10.2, 10.6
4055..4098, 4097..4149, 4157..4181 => 4.2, 11.3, 10.1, 10.6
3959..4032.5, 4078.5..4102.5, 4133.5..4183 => 0.1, 10.5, 10.6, 10.8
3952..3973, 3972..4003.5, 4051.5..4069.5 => 2.6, 10.5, 9.84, 11.5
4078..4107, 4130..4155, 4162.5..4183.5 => -1.1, 10.2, 11.1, 10.9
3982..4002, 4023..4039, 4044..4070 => -1.2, 10.1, 11.7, 11.5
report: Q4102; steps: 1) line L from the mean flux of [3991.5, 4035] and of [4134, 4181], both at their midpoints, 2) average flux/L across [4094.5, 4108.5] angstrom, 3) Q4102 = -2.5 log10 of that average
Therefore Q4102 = 0.22 mag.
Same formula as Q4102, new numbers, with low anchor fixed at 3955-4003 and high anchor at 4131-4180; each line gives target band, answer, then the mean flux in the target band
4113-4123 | 0.111 mag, 9.57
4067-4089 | -0.143 mag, 11.9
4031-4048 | -0.169 mag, 12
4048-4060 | -0.106 mag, 11.4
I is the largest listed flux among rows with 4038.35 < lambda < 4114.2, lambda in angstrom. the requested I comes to 15.2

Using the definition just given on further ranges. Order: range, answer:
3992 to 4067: 17.2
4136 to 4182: 15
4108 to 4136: 12.9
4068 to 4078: 13.9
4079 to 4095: 14.7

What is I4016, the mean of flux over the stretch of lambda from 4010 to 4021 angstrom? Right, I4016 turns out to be 10.7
